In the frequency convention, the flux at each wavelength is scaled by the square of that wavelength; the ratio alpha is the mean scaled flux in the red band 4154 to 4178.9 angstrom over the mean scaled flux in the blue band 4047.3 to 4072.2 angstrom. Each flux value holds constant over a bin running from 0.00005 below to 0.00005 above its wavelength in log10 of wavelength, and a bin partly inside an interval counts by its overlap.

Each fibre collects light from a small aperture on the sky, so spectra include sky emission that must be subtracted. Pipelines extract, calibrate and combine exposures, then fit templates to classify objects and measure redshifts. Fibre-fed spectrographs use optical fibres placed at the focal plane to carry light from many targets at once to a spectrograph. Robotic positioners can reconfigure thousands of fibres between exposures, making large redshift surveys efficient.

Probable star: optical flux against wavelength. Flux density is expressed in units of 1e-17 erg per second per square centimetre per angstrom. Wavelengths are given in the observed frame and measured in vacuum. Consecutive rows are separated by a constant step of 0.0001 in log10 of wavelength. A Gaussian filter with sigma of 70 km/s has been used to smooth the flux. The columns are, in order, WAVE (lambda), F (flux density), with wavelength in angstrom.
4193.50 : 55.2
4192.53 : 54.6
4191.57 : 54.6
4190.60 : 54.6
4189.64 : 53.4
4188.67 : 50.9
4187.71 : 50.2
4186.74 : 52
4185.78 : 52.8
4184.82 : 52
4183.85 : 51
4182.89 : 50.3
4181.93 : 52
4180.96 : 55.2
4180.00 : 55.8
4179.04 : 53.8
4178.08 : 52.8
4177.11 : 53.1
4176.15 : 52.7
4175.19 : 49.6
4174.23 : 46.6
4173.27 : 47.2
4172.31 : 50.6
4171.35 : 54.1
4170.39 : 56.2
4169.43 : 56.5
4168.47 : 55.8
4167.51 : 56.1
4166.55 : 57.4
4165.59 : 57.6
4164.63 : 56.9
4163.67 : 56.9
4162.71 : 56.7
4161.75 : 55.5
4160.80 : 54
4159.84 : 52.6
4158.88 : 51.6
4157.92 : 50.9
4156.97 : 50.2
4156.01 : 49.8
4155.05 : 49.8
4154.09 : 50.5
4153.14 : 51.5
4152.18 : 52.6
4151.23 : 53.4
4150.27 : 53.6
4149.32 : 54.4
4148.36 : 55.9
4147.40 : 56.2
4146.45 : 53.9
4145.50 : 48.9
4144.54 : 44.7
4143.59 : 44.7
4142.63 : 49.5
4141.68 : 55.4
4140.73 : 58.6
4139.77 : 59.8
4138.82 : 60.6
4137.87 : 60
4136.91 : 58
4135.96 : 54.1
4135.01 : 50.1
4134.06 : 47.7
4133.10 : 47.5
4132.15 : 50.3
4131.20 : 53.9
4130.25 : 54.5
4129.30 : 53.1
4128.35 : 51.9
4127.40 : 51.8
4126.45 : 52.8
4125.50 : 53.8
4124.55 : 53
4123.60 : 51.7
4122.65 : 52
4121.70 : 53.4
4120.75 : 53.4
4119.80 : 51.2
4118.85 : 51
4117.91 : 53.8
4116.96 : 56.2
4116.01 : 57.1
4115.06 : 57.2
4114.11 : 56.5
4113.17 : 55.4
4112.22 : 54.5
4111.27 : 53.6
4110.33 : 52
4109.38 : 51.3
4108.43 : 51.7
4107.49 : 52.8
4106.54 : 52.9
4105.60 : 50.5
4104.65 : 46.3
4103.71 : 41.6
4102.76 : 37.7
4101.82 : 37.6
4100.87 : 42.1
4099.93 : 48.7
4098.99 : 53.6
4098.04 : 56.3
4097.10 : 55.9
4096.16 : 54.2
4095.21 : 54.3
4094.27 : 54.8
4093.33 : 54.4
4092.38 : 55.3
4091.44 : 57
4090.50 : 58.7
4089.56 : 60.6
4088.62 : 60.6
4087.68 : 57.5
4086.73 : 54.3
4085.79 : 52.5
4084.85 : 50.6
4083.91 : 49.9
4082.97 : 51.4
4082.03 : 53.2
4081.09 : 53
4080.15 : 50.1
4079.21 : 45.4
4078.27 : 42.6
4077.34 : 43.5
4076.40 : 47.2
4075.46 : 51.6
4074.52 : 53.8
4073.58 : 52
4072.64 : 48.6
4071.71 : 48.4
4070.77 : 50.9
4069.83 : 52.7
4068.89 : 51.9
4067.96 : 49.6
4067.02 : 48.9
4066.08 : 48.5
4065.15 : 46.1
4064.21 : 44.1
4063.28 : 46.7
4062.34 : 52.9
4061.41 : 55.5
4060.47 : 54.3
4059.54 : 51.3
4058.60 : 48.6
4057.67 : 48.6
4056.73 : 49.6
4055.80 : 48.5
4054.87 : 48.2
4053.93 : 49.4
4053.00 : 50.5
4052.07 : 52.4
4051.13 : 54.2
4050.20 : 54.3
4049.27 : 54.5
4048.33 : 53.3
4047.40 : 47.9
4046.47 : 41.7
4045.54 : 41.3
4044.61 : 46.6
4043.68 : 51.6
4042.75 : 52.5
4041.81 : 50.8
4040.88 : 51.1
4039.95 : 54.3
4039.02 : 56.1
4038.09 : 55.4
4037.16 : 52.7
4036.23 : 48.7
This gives 1.1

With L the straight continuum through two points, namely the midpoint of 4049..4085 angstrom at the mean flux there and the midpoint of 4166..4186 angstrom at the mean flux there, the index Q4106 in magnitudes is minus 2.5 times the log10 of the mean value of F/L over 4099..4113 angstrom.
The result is 0.058 mag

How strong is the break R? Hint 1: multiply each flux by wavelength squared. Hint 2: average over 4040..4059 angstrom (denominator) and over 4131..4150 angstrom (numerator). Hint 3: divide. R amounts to 1.12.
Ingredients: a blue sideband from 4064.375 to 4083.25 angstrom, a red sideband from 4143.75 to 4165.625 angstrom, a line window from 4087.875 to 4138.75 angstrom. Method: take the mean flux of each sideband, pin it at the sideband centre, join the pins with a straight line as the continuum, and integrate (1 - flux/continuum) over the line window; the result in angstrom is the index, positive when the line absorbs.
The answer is -1.72 angstrom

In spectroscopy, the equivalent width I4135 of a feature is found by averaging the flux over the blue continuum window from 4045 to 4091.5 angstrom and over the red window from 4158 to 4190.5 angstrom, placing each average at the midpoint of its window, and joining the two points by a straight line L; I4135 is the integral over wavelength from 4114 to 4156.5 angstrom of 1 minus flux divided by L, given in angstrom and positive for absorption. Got -0.6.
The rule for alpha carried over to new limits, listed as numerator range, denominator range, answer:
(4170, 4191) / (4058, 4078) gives 1.11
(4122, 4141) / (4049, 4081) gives 1.11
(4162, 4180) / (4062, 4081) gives 1.16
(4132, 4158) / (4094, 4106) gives 1.11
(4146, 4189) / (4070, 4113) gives 1.07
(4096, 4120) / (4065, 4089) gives 1.03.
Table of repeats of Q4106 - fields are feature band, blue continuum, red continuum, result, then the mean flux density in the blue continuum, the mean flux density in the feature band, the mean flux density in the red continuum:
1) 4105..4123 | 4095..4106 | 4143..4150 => -0.09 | 48.1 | 53.5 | 51.3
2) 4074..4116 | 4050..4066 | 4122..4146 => -0.01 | 50.2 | 51.8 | 52.7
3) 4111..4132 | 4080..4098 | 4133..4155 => 0.00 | 54.8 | 53.7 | 53.1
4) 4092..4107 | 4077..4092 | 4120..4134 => 0.06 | 52.7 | 49.7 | 52.2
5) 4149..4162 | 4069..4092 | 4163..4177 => 0.03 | 51.9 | 52.1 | 53.9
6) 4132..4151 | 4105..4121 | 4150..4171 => 0.01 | 53.5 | 53.2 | 53.9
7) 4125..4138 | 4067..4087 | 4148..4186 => -0.01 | 50.1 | 52.6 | 53.1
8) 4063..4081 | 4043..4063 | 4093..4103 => 0.03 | 50.2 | 48.7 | 50.2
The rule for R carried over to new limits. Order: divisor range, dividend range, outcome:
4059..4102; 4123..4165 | 1.06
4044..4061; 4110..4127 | 1.12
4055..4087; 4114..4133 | 1.10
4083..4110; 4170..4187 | 1.04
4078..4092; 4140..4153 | 1.02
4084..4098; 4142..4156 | 0.95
